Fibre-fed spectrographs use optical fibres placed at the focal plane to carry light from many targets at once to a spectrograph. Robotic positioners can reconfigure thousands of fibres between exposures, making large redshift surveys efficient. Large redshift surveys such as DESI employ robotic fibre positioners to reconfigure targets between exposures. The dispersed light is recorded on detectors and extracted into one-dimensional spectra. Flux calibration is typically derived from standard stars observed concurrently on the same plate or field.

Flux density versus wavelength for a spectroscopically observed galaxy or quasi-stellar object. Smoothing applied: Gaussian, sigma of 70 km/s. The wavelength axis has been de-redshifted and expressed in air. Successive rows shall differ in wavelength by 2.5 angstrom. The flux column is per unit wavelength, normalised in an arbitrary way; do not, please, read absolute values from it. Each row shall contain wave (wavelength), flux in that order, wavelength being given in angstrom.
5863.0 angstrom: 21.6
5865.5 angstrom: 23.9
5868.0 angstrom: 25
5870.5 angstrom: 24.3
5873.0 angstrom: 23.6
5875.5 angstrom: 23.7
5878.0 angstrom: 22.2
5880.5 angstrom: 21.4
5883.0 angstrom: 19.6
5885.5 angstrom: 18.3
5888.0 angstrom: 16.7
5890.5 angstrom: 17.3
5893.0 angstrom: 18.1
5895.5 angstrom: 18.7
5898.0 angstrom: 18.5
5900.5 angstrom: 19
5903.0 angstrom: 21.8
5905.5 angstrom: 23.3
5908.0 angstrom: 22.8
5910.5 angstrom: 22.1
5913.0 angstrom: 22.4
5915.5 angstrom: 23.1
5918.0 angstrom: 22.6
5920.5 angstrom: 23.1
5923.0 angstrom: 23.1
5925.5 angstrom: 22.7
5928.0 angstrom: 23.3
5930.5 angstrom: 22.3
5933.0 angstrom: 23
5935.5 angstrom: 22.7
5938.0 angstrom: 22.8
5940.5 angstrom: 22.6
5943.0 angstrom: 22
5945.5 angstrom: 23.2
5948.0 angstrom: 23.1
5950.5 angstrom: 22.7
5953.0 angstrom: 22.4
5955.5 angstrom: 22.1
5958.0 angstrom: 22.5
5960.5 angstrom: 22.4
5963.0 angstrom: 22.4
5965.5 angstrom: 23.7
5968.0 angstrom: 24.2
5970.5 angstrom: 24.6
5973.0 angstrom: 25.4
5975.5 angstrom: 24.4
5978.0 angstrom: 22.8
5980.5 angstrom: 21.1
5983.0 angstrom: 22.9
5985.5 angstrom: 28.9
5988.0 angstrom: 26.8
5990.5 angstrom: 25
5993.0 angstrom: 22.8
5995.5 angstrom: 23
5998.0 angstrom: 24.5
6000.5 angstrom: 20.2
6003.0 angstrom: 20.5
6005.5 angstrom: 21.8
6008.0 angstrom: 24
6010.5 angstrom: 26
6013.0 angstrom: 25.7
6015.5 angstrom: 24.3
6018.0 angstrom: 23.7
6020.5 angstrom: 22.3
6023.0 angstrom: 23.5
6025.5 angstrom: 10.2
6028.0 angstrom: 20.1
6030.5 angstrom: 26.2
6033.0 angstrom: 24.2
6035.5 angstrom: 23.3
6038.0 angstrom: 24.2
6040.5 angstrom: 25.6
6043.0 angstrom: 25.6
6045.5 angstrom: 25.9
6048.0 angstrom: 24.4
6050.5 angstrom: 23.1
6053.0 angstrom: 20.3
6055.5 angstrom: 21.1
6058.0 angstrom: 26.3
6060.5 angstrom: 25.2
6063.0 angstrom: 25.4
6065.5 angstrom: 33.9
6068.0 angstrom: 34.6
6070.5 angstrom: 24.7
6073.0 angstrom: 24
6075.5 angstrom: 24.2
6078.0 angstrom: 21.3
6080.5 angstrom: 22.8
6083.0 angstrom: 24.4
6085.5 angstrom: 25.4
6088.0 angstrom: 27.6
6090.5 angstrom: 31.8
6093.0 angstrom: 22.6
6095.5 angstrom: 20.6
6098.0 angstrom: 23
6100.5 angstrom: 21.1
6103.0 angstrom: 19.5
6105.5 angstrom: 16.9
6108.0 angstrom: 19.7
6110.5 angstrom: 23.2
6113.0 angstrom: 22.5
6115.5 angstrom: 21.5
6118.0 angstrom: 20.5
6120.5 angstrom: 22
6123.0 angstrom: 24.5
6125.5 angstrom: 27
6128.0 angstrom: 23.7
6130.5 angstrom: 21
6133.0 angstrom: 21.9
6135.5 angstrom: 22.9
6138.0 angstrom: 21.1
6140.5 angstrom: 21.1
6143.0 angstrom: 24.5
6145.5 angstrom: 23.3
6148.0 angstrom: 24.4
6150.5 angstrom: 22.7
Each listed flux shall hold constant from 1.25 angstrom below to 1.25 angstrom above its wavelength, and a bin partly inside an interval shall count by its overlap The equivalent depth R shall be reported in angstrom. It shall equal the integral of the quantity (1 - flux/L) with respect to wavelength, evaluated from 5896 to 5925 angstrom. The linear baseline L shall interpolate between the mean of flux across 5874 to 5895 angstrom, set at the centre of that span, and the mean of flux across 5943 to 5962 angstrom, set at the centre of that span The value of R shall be -1.6 angstrom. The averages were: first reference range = 19.7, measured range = 21.9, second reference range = 22.6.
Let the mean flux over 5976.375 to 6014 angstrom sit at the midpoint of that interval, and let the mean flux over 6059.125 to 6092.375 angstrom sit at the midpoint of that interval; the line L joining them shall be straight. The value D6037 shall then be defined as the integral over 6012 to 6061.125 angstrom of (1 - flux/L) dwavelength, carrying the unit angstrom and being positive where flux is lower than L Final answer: 3.8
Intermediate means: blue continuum 23.7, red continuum 26.5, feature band 23.2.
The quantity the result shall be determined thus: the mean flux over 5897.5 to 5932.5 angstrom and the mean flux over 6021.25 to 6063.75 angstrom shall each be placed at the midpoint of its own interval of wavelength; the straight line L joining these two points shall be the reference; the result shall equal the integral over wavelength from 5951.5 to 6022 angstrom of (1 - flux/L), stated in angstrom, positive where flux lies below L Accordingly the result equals -2.5 angstrom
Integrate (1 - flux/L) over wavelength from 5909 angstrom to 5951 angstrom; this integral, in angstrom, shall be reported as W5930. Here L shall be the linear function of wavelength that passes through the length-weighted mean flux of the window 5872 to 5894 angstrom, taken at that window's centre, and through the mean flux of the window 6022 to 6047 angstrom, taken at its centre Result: -3.6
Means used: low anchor 20.1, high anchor 22.9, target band 22.8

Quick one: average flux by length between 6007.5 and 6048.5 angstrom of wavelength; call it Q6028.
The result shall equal 23.5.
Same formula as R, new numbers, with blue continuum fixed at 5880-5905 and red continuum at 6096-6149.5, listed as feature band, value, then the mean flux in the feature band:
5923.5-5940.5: -2.8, 22.8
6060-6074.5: -4.5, 28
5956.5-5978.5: -3.9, 23.6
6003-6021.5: -2.8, 23.8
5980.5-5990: -2.4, 25.4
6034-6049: -2.7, 24.8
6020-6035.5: -0.3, 21.2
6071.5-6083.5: -1.0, 23.3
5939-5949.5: -1.6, 22.7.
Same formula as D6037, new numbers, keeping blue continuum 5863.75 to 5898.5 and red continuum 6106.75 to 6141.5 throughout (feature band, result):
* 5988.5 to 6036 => -2.41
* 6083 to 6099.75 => -2.16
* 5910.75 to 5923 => -0.98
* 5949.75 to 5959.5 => -0.50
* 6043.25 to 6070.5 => -4.98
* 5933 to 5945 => -0.79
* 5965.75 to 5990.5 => -3.57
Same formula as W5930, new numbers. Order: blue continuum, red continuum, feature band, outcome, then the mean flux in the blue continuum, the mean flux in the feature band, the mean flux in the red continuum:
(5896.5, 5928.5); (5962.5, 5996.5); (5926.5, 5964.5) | 0.78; 22.1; 22.6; 24.2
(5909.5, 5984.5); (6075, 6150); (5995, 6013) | -0.11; 22.9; 23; 22.9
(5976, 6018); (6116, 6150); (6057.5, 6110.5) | -2.86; 23.8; 24.5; 22.9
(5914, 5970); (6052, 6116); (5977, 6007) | -0.15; 22.8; 23.4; 24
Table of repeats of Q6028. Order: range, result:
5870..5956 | 21.7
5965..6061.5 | 23.5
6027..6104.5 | 24.6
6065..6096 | 25.9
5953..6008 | 23.4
